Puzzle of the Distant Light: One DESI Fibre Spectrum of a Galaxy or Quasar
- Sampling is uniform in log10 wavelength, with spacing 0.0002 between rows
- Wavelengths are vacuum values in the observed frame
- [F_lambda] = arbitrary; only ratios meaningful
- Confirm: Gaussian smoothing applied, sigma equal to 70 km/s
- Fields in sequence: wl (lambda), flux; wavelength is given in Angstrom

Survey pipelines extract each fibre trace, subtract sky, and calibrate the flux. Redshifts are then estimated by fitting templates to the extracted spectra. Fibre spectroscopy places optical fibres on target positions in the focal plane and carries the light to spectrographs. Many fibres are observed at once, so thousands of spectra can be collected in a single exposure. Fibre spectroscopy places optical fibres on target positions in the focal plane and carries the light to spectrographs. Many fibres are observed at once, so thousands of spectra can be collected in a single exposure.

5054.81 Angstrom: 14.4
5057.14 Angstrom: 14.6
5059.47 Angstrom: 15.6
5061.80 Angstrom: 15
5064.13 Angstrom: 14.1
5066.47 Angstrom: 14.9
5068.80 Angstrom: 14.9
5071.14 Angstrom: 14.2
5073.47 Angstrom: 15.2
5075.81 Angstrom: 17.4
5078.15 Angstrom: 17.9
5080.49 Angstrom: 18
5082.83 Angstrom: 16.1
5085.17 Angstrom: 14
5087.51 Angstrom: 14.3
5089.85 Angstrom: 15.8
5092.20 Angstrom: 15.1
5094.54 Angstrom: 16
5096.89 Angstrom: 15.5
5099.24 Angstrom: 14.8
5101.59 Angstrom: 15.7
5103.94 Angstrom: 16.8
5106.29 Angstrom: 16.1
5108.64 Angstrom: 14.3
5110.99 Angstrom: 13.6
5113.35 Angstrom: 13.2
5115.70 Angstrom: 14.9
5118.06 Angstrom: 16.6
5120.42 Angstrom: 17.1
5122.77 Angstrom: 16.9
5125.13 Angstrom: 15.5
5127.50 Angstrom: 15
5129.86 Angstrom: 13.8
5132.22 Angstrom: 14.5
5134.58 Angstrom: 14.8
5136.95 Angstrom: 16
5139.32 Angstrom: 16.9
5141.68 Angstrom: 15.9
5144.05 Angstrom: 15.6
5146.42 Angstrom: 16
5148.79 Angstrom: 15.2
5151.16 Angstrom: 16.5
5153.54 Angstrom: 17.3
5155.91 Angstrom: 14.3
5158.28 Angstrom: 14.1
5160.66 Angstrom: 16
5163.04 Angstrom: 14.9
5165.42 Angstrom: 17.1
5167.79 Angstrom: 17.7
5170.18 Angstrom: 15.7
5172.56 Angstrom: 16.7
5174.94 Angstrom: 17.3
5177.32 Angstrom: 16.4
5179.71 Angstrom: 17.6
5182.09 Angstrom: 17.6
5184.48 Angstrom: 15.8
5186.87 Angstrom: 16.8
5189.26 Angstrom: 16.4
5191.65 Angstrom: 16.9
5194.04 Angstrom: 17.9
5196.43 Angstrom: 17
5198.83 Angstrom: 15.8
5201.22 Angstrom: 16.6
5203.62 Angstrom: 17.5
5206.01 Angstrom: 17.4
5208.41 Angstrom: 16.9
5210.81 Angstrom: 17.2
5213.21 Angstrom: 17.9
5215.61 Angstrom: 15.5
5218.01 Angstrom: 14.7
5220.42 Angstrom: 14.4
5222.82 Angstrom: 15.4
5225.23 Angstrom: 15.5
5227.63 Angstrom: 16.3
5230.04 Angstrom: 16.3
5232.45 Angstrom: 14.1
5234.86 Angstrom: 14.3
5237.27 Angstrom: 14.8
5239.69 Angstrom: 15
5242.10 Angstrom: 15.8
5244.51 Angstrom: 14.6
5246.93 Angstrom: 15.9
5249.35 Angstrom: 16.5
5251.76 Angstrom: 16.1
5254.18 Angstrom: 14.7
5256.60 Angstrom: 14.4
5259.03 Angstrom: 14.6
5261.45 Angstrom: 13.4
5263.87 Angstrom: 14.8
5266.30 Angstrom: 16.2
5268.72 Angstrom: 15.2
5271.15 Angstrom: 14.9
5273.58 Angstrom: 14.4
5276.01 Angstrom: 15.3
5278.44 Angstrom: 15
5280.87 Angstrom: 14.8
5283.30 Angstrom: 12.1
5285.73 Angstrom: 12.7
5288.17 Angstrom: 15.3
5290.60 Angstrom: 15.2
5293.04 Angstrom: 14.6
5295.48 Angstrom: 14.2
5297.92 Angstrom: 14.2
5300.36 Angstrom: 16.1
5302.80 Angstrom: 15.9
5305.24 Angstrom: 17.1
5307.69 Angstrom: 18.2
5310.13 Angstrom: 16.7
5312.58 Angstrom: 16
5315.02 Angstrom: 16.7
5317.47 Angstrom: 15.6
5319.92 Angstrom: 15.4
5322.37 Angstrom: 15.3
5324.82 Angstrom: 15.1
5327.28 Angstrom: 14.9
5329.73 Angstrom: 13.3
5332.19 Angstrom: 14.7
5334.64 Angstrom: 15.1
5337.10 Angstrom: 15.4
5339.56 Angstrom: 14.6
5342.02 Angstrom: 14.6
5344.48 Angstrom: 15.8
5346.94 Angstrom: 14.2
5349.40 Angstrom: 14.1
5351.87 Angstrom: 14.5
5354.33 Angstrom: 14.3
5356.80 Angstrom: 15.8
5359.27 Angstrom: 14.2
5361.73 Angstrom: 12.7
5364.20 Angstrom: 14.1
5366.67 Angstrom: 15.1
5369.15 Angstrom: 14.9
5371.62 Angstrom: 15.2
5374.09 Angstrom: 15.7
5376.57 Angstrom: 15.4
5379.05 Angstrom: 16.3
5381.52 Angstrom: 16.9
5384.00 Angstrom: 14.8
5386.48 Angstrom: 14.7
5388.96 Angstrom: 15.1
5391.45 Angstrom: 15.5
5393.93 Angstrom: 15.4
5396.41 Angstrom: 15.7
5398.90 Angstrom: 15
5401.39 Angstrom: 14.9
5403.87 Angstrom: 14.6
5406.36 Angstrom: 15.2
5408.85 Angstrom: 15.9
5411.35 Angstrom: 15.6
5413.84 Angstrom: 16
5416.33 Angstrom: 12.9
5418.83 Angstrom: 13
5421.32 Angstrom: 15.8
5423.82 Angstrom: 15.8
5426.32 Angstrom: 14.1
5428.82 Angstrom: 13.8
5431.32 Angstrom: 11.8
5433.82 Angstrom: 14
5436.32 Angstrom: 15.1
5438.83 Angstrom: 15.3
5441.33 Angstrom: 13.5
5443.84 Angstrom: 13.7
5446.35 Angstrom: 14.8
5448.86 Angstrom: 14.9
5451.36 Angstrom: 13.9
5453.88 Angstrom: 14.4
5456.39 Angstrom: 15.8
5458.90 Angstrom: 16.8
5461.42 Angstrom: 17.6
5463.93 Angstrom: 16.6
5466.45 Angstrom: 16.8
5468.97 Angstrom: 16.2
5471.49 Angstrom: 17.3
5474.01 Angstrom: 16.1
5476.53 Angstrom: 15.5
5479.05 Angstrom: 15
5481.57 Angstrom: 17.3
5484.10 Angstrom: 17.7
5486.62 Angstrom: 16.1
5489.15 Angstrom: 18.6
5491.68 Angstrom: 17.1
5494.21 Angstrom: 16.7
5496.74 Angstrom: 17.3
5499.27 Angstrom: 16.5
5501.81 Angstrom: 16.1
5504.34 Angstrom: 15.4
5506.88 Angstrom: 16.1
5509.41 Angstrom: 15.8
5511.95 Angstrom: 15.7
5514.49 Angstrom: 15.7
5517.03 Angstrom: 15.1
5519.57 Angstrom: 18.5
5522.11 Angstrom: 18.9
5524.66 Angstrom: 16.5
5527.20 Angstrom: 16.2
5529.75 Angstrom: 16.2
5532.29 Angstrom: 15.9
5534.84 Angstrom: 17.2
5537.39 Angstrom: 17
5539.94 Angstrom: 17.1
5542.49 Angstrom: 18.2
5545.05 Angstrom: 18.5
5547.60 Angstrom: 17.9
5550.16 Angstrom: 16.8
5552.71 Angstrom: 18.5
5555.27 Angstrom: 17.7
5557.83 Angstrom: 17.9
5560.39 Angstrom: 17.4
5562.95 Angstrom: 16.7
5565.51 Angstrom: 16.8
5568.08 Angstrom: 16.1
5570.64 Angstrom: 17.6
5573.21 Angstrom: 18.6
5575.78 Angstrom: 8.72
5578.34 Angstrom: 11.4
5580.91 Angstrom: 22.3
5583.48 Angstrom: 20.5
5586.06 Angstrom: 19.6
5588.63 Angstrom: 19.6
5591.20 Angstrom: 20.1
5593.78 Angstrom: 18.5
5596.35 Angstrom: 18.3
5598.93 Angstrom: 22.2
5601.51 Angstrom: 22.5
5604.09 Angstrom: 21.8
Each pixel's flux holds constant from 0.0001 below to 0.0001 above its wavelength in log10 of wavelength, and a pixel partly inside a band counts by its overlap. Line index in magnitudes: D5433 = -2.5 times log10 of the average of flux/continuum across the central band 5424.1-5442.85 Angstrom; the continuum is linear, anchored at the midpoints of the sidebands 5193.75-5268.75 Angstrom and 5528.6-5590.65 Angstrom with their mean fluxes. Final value 0.19 mag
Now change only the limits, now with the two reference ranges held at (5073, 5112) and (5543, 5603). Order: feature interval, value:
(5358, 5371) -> 0.192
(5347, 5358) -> 0.161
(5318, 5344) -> 0.135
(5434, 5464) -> 0.155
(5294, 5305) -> 0.097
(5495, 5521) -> 0.094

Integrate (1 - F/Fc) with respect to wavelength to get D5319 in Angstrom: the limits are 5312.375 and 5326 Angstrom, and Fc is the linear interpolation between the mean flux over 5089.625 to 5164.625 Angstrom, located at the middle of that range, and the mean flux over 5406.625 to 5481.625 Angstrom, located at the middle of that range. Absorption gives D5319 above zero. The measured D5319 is -0.3 Angstrom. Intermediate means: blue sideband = 15.5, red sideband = 15.1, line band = 15.7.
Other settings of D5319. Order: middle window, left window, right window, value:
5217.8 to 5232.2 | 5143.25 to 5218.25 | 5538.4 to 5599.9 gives 1.1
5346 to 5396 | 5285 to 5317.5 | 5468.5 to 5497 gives 3.5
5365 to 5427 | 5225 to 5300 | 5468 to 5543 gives 2.6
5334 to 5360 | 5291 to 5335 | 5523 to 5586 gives 1.5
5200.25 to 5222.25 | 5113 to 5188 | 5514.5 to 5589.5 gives -0.4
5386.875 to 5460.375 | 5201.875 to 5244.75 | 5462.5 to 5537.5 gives 7.1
